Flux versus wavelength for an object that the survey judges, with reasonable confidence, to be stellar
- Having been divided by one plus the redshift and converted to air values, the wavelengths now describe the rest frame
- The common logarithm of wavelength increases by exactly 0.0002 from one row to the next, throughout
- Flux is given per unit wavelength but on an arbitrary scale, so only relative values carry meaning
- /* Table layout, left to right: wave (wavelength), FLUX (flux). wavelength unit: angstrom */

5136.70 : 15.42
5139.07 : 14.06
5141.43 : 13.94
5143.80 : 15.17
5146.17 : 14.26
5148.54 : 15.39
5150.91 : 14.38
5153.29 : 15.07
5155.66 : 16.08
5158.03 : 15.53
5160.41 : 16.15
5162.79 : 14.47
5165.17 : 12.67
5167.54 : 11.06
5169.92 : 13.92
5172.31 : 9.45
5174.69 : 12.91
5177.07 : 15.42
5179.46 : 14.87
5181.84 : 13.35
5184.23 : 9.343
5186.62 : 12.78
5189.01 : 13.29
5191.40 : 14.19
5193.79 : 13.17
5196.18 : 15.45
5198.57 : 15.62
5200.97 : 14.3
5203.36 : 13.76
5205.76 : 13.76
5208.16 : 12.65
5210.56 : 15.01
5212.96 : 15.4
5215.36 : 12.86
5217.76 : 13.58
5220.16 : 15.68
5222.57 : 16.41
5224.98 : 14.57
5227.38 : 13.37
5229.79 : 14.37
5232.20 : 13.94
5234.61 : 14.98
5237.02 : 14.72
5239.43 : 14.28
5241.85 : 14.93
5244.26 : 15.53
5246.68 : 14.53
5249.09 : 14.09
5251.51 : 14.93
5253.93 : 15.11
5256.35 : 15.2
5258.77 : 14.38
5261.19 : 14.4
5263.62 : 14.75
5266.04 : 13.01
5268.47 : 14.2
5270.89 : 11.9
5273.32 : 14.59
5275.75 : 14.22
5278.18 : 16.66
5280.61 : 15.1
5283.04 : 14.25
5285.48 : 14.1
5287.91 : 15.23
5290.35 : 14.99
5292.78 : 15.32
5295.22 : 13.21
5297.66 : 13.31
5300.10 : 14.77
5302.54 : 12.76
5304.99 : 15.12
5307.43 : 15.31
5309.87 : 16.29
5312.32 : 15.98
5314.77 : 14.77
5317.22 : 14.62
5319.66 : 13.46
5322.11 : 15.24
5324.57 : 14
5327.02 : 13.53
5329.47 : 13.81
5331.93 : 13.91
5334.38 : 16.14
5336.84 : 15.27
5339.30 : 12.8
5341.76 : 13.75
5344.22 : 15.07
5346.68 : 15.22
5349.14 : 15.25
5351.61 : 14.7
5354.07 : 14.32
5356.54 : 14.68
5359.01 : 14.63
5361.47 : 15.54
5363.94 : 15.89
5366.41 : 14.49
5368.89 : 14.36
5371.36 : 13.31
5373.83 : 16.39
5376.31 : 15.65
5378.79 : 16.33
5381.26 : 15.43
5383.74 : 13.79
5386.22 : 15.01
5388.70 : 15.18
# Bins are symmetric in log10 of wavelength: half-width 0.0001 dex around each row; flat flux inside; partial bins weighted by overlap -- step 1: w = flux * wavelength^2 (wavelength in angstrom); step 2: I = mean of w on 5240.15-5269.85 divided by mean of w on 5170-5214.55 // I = 1.1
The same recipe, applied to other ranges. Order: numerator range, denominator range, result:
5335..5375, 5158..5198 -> 1.18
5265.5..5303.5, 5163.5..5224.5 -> 1.08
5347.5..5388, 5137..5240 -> 1.14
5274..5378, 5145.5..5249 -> 1.09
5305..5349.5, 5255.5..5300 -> 1.04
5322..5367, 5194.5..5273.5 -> 1.06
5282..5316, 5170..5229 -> 1.10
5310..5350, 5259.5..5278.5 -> 1.06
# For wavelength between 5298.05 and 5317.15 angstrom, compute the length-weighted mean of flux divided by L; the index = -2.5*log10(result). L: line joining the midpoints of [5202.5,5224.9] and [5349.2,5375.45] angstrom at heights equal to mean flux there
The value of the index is -0.02 mag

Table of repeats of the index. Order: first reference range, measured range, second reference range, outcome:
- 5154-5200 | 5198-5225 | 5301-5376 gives -0.04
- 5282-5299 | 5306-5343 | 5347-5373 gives 0.00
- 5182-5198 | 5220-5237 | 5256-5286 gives -0.07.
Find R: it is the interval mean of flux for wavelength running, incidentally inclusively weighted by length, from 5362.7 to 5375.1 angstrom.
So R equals 14.9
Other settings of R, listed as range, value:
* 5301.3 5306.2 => 13.9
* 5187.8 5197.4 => 14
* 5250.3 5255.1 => 15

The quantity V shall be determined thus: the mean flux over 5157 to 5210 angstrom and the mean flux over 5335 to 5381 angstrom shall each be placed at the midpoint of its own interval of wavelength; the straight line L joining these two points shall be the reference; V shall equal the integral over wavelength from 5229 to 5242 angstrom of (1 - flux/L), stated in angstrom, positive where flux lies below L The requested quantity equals -0.5 angstrom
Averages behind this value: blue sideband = 13.6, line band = 14.5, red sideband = 14.9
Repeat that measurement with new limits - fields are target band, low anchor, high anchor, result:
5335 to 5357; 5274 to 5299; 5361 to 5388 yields 0.5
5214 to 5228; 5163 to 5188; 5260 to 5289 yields -1.1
